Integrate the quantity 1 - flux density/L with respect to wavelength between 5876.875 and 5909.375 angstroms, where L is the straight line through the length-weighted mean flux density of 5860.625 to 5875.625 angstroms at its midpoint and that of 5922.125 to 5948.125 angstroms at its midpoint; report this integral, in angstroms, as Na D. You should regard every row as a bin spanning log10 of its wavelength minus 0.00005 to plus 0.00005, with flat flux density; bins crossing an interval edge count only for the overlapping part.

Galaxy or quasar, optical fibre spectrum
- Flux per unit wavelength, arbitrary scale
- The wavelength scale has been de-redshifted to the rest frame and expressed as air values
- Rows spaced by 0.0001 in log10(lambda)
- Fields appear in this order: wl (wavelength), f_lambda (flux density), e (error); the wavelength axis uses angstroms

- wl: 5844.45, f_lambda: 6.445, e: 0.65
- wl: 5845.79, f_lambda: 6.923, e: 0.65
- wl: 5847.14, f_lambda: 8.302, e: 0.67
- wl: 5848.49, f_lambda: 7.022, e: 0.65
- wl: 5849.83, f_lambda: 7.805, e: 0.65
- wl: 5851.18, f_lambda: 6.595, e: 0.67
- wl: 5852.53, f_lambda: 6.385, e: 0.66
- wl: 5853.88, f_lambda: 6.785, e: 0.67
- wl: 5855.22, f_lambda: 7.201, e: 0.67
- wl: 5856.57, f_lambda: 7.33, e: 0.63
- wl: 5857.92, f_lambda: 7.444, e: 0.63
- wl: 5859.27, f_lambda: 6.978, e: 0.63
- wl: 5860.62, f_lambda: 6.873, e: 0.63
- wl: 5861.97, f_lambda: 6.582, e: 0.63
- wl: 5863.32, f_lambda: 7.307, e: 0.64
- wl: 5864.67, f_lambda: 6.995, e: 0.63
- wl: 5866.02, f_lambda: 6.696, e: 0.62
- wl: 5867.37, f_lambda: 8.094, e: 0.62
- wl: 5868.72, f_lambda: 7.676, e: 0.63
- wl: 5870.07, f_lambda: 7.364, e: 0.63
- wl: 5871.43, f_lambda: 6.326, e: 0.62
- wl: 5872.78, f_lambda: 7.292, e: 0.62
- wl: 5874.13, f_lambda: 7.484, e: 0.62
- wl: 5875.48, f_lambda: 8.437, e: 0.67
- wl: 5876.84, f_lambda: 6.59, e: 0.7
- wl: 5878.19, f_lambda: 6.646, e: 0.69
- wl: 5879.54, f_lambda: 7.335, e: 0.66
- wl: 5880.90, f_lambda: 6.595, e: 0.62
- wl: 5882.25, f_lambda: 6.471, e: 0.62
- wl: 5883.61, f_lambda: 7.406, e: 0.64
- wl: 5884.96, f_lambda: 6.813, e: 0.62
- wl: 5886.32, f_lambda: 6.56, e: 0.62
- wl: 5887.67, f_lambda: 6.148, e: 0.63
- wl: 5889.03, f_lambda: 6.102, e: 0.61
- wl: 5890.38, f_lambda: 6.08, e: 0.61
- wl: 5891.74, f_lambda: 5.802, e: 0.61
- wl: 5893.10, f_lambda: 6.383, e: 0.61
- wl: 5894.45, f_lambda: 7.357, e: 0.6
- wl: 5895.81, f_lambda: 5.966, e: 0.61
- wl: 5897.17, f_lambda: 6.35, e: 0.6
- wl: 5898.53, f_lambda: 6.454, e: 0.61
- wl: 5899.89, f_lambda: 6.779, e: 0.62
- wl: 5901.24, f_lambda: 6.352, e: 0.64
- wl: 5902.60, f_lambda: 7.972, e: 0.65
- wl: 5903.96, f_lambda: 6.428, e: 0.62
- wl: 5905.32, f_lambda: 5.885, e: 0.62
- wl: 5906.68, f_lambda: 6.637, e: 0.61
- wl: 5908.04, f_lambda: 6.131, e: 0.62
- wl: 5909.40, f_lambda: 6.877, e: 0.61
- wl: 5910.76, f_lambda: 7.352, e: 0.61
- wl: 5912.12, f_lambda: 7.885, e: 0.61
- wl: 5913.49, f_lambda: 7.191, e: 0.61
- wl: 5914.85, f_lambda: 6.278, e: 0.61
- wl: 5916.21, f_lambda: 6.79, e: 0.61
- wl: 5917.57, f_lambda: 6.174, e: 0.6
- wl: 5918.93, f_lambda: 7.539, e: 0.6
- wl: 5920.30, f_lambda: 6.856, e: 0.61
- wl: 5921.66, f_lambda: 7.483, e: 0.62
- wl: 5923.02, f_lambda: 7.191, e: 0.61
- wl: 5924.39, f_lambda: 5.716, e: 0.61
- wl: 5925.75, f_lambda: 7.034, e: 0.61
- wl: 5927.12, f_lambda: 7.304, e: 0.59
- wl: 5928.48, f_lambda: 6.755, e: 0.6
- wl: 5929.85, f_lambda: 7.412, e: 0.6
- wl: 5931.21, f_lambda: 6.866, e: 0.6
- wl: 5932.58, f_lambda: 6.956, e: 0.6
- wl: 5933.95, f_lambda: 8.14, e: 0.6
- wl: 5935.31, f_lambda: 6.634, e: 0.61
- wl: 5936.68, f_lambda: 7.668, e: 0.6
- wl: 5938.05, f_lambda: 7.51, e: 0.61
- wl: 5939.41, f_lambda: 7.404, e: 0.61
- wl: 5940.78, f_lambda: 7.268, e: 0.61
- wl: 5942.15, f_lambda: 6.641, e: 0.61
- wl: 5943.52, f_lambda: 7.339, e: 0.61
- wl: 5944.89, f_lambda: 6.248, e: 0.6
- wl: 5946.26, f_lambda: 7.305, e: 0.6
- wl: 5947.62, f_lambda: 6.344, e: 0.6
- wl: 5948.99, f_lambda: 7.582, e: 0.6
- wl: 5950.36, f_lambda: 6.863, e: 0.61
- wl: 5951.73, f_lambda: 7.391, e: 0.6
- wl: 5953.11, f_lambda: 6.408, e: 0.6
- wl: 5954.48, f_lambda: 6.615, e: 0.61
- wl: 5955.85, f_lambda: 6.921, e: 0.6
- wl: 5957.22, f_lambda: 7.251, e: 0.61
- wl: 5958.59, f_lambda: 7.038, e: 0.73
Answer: 2.8 angstroms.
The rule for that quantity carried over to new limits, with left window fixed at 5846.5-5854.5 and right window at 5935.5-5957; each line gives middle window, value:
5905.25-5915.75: 0.4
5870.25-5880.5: -0.1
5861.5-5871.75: -0.1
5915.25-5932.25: 0.3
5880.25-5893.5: 1.2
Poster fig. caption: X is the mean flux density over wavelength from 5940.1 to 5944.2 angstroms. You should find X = 7.08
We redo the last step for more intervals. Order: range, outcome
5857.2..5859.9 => 7.21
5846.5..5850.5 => 7.71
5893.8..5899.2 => 6.52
